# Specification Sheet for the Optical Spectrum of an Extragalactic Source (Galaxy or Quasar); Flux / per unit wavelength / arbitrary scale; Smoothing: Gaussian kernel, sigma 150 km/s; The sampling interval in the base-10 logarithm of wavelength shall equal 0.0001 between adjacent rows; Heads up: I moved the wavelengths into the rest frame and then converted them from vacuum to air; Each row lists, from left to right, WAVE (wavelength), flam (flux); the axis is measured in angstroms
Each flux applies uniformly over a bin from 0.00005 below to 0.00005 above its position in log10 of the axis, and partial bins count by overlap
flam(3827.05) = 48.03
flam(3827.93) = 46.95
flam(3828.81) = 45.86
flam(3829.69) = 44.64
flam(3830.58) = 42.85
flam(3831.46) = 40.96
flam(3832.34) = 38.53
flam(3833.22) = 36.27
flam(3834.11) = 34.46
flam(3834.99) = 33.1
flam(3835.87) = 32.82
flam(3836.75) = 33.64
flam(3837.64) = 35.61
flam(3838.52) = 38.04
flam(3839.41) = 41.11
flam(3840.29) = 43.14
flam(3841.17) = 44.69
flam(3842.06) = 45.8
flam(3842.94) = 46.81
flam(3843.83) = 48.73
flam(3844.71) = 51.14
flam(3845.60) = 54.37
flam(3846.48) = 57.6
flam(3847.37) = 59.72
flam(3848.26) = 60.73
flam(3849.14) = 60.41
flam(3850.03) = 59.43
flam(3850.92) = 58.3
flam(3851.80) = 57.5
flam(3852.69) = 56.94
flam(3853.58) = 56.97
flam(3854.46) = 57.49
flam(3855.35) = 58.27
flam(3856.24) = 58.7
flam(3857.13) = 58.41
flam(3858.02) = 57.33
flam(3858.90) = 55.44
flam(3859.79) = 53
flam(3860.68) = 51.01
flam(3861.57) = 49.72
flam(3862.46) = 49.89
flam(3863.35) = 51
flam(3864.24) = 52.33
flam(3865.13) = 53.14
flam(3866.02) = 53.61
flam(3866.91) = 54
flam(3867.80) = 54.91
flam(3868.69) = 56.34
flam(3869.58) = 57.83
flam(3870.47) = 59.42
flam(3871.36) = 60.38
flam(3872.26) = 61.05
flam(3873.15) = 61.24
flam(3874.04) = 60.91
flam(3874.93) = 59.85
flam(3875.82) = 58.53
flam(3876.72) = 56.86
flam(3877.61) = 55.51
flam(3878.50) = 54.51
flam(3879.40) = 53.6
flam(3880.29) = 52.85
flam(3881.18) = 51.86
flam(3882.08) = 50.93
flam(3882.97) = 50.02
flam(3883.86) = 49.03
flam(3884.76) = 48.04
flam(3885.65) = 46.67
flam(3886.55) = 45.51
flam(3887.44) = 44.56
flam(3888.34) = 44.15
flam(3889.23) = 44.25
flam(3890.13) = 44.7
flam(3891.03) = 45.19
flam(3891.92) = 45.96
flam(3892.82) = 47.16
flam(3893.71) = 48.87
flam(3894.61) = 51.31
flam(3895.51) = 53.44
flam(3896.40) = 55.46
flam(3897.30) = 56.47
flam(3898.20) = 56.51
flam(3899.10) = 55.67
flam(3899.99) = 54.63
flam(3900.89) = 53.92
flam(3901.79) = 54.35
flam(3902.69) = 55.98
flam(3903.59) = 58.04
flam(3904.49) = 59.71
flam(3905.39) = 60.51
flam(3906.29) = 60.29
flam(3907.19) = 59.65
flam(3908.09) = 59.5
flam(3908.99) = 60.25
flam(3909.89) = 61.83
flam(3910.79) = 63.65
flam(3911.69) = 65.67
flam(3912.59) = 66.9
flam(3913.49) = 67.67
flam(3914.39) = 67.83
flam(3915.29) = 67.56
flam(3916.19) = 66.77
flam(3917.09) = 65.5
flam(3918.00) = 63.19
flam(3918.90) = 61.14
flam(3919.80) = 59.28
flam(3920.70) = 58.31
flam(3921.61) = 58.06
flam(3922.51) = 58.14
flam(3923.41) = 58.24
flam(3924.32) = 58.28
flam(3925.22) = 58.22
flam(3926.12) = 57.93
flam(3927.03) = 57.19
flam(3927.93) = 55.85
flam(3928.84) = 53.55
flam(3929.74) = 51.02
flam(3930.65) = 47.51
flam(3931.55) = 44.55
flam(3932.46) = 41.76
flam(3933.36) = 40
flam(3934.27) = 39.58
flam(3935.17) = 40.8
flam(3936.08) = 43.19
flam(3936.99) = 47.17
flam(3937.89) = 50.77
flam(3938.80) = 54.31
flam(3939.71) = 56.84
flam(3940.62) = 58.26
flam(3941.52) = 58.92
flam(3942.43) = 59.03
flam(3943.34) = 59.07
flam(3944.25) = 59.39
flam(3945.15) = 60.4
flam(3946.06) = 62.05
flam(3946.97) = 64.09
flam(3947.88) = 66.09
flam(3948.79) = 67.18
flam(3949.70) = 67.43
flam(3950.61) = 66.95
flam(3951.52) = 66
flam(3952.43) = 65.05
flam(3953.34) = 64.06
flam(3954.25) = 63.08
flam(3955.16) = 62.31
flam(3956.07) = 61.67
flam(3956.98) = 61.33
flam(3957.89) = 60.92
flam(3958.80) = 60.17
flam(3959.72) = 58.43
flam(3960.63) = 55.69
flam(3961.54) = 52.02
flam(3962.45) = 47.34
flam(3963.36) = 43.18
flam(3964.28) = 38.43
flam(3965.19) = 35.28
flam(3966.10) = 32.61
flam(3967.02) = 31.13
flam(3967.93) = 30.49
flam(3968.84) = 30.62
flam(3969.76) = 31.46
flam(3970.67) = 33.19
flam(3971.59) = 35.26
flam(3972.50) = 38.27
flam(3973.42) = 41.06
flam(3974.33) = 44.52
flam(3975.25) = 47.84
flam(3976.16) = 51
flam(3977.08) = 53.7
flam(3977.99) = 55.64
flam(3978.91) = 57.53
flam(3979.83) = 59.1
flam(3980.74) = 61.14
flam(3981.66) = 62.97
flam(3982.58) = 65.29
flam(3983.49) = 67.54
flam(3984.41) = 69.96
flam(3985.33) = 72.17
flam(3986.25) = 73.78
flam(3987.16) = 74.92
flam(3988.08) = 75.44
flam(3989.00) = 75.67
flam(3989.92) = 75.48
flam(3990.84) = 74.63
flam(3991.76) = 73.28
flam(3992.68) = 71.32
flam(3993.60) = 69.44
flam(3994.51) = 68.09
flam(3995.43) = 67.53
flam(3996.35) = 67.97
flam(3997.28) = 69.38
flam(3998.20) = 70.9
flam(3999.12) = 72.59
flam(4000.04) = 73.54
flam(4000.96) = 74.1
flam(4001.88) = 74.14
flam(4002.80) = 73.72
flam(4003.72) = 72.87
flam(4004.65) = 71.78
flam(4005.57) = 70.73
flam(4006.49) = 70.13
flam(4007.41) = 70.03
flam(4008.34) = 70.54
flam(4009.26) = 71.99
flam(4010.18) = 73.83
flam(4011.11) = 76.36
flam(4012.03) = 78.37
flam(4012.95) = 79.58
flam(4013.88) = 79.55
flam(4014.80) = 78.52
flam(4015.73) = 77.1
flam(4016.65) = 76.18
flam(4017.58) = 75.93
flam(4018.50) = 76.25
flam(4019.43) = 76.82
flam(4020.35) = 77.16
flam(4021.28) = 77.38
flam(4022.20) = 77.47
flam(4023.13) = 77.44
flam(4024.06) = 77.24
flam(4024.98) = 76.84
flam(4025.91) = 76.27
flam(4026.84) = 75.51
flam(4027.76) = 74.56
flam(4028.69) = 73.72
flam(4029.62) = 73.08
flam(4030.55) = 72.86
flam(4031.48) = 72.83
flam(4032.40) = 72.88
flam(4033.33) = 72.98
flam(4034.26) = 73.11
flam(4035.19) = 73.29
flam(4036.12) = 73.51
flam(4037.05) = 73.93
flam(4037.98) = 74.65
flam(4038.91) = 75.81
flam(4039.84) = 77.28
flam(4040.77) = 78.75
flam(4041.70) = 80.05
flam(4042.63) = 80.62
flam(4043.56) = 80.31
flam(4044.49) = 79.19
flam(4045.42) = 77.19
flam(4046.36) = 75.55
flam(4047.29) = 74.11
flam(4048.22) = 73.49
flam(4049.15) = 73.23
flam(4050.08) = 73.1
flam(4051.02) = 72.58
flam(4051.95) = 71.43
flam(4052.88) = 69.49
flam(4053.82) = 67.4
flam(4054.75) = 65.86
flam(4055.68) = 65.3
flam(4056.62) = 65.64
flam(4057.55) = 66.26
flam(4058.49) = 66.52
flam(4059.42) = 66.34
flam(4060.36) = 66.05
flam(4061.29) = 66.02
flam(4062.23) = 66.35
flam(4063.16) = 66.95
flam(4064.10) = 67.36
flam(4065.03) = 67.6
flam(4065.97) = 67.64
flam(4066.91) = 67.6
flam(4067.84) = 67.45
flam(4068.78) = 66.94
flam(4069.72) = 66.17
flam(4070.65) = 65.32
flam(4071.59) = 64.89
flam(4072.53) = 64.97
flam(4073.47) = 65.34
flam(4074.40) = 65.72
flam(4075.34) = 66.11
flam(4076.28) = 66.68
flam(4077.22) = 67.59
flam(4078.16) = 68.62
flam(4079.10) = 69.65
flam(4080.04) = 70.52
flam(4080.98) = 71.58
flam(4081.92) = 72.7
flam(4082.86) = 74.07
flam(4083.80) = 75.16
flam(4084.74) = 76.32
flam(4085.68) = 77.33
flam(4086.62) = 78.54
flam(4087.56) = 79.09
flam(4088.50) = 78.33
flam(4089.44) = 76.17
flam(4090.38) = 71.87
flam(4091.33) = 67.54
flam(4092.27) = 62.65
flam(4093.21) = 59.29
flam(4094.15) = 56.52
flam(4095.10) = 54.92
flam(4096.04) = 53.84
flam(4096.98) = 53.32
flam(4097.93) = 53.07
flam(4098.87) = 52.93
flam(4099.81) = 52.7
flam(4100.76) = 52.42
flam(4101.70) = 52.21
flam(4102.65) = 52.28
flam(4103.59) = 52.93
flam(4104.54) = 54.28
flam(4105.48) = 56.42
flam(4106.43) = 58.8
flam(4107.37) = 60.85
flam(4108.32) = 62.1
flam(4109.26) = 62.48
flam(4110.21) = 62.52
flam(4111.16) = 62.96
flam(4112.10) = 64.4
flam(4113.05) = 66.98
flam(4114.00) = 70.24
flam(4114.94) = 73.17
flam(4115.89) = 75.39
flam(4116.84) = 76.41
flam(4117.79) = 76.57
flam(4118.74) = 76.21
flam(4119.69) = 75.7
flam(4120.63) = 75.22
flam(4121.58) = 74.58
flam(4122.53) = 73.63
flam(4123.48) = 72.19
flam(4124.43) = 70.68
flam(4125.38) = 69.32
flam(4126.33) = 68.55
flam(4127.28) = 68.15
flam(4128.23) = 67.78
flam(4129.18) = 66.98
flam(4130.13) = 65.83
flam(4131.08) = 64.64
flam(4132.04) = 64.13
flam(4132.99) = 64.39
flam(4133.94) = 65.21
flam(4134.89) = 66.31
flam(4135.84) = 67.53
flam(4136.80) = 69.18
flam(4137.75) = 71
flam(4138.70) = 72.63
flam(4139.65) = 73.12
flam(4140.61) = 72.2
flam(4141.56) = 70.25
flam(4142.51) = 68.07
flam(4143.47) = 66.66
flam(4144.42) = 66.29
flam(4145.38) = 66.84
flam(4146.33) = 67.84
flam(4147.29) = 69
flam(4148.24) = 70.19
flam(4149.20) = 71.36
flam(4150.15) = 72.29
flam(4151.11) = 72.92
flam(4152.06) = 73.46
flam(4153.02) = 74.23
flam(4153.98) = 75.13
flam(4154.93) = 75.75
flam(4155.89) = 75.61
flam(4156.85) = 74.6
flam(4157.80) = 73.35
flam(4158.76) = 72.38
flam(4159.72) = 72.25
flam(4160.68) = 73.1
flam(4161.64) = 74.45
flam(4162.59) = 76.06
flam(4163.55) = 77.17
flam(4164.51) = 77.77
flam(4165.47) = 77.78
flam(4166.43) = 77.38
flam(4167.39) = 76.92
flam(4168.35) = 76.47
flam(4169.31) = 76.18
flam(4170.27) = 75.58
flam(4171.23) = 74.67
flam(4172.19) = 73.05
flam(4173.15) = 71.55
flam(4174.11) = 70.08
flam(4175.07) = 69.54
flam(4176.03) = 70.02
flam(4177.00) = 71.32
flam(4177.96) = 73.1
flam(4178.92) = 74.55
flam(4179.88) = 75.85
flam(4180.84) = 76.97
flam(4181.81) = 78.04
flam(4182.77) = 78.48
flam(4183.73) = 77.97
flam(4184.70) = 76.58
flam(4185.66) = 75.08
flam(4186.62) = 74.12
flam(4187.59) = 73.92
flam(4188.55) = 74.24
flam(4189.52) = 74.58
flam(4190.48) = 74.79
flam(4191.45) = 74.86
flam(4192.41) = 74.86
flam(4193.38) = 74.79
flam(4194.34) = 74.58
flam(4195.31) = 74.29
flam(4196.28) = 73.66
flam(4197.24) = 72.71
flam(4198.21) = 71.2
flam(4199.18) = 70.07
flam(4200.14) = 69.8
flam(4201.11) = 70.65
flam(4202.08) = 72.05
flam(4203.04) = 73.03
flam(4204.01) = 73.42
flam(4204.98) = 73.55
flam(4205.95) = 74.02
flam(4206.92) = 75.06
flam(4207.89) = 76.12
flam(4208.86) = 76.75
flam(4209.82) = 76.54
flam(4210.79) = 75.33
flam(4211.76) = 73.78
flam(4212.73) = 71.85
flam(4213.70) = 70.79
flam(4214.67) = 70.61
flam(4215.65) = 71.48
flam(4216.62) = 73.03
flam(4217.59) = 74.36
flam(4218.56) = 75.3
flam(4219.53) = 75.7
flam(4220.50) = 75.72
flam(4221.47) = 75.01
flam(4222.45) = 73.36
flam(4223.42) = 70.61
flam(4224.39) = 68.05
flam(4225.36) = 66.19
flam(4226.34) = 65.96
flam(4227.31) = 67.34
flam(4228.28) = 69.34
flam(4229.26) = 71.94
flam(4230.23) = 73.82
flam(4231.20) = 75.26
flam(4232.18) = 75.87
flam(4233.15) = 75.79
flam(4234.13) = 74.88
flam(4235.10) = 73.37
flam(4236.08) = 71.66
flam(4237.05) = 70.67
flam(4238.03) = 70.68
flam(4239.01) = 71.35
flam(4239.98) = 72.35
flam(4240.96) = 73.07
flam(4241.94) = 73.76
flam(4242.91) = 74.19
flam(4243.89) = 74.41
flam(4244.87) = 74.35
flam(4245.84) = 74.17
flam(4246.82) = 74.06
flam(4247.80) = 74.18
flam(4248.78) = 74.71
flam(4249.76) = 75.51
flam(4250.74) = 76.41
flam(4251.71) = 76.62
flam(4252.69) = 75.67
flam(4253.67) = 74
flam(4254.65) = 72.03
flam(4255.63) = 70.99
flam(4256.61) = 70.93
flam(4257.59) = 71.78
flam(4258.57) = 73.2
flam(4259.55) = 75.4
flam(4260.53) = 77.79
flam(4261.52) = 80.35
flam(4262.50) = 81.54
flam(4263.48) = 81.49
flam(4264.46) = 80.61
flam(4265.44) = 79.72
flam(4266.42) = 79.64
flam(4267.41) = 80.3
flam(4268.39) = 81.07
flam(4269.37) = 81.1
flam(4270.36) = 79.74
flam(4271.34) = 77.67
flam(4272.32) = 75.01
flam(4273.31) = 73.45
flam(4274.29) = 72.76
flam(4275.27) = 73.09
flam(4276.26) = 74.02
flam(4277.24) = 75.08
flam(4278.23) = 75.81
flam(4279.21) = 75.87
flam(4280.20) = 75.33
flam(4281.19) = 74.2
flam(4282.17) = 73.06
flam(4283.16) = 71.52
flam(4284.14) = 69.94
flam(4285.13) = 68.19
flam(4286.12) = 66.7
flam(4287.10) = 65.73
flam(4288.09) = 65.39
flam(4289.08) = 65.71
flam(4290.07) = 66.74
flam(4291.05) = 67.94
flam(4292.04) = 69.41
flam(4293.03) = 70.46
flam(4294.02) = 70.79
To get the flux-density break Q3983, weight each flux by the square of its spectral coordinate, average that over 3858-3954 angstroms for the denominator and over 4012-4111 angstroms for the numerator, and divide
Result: 1.3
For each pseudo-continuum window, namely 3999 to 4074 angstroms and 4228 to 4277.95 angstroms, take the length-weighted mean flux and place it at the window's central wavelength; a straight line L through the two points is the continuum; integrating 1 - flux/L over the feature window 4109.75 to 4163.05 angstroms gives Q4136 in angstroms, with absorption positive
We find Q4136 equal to 2.3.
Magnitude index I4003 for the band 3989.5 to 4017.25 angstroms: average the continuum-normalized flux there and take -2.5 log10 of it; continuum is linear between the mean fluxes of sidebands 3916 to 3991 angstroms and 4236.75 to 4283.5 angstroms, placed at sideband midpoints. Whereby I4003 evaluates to -0.24 mag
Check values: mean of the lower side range 55.5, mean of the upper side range 75.3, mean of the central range 73.1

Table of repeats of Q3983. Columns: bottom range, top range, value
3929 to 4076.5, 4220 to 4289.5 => 1.28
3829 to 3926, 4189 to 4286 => 1.65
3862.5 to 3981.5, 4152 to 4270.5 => 1.58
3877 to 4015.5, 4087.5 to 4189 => 1.31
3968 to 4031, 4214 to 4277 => 1.24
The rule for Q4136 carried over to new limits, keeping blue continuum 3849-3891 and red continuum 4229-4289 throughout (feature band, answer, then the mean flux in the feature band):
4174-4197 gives -1.3 angstroms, 74.5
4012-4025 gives -3.3 angstroms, 77.5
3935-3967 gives 1.2 angstroms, 56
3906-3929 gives -1.9 angstroms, 61.3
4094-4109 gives 2.5 angstroms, 55.1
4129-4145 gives 0.0 angstroms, 67.9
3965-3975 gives 4.1 angstroms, 35.1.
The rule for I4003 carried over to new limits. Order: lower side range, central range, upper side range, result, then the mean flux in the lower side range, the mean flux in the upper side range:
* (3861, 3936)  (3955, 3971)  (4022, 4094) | 0.32 mag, 54.8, 71.5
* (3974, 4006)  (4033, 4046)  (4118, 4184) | -0.11 mag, 67.5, 72.2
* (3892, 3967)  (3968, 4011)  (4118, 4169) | -0.05 mag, 56.5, 71.6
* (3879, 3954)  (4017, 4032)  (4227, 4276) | -0.22 mag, 55.8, 75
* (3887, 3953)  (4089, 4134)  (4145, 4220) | 0.08 mag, 56.4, 73.8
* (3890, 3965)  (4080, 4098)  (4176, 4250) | -0.04 mag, 56.8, 73.5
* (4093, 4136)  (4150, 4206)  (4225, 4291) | -0.09 mag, 64.1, 73.8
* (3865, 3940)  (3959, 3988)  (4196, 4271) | 0.17 mag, 54.8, 74.1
